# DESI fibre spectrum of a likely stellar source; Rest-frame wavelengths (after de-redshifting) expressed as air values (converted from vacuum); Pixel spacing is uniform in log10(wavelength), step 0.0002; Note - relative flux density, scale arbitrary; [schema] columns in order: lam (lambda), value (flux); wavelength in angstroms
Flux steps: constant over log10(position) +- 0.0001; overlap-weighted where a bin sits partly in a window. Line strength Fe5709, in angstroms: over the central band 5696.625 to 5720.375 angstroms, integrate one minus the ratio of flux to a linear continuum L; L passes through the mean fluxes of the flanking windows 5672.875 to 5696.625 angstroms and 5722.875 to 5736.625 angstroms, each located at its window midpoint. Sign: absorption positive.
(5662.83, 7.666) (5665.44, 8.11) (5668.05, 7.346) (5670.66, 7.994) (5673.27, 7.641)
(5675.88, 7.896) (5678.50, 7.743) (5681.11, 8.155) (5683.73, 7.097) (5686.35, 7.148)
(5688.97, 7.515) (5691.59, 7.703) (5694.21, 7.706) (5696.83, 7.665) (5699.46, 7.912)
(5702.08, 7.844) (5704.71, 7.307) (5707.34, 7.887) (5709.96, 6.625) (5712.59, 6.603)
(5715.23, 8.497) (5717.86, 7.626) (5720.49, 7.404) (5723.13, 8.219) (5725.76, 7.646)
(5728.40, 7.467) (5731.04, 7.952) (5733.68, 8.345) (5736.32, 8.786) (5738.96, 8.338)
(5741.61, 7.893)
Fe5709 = 0.9 angstroms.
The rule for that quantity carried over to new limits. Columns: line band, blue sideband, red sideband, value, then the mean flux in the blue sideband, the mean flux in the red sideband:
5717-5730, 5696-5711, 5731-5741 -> 0.6 angstroms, 7.55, 8.37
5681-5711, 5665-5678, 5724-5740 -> 1.4 angstroms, 7.77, 8.09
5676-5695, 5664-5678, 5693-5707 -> 0.4 angstroms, 7.79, 7.7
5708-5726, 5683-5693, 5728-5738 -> 0.9 angstroms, 7.38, 8.21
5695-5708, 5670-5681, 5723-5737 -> 0.4 angstroms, 7.85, 8.03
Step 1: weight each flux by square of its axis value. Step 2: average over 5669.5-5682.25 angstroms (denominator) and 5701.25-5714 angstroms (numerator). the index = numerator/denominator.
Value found 0.93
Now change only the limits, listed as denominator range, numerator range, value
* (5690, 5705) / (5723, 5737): 1.05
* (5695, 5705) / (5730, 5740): 1.10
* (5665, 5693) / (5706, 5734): 1.01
